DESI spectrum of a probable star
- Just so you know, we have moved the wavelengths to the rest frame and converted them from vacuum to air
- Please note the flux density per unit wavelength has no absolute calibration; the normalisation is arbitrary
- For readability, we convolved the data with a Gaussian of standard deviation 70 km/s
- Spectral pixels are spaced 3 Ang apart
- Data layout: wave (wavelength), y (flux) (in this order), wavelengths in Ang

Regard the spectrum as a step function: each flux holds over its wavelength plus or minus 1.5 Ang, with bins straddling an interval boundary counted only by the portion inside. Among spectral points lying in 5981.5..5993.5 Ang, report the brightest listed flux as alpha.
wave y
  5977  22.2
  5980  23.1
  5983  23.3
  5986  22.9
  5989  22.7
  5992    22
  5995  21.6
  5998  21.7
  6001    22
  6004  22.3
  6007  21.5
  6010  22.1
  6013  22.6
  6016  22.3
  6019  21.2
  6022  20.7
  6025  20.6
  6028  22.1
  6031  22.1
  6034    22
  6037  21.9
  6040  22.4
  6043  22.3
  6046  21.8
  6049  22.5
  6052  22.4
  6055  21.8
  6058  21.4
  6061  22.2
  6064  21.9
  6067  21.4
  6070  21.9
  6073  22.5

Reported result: 23.3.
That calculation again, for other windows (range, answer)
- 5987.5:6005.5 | 22.7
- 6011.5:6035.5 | 22.6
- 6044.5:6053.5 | 22.5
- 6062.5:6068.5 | 21.9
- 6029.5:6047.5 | 22.4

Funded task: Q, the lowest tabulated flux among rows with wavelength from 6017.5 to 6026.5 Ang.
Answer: 20.6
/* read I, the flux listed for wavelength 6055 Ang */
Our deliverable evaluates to 21.8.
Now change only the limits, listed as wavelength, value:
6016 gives 22.3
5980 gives 23.1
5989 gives 22.7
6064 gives 21.9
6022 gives 20.7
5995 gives 21.6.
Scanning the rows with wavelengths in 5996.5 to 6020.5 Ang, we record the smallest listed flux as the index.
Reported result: 21.2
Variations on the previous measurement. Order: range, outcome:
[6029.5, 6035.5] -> 22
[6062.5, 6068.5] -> 21.4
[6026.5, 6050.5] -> 21.8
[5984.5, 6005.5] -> 21.6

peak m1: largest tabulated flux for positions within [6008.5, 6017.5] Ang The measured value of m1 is 22.6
